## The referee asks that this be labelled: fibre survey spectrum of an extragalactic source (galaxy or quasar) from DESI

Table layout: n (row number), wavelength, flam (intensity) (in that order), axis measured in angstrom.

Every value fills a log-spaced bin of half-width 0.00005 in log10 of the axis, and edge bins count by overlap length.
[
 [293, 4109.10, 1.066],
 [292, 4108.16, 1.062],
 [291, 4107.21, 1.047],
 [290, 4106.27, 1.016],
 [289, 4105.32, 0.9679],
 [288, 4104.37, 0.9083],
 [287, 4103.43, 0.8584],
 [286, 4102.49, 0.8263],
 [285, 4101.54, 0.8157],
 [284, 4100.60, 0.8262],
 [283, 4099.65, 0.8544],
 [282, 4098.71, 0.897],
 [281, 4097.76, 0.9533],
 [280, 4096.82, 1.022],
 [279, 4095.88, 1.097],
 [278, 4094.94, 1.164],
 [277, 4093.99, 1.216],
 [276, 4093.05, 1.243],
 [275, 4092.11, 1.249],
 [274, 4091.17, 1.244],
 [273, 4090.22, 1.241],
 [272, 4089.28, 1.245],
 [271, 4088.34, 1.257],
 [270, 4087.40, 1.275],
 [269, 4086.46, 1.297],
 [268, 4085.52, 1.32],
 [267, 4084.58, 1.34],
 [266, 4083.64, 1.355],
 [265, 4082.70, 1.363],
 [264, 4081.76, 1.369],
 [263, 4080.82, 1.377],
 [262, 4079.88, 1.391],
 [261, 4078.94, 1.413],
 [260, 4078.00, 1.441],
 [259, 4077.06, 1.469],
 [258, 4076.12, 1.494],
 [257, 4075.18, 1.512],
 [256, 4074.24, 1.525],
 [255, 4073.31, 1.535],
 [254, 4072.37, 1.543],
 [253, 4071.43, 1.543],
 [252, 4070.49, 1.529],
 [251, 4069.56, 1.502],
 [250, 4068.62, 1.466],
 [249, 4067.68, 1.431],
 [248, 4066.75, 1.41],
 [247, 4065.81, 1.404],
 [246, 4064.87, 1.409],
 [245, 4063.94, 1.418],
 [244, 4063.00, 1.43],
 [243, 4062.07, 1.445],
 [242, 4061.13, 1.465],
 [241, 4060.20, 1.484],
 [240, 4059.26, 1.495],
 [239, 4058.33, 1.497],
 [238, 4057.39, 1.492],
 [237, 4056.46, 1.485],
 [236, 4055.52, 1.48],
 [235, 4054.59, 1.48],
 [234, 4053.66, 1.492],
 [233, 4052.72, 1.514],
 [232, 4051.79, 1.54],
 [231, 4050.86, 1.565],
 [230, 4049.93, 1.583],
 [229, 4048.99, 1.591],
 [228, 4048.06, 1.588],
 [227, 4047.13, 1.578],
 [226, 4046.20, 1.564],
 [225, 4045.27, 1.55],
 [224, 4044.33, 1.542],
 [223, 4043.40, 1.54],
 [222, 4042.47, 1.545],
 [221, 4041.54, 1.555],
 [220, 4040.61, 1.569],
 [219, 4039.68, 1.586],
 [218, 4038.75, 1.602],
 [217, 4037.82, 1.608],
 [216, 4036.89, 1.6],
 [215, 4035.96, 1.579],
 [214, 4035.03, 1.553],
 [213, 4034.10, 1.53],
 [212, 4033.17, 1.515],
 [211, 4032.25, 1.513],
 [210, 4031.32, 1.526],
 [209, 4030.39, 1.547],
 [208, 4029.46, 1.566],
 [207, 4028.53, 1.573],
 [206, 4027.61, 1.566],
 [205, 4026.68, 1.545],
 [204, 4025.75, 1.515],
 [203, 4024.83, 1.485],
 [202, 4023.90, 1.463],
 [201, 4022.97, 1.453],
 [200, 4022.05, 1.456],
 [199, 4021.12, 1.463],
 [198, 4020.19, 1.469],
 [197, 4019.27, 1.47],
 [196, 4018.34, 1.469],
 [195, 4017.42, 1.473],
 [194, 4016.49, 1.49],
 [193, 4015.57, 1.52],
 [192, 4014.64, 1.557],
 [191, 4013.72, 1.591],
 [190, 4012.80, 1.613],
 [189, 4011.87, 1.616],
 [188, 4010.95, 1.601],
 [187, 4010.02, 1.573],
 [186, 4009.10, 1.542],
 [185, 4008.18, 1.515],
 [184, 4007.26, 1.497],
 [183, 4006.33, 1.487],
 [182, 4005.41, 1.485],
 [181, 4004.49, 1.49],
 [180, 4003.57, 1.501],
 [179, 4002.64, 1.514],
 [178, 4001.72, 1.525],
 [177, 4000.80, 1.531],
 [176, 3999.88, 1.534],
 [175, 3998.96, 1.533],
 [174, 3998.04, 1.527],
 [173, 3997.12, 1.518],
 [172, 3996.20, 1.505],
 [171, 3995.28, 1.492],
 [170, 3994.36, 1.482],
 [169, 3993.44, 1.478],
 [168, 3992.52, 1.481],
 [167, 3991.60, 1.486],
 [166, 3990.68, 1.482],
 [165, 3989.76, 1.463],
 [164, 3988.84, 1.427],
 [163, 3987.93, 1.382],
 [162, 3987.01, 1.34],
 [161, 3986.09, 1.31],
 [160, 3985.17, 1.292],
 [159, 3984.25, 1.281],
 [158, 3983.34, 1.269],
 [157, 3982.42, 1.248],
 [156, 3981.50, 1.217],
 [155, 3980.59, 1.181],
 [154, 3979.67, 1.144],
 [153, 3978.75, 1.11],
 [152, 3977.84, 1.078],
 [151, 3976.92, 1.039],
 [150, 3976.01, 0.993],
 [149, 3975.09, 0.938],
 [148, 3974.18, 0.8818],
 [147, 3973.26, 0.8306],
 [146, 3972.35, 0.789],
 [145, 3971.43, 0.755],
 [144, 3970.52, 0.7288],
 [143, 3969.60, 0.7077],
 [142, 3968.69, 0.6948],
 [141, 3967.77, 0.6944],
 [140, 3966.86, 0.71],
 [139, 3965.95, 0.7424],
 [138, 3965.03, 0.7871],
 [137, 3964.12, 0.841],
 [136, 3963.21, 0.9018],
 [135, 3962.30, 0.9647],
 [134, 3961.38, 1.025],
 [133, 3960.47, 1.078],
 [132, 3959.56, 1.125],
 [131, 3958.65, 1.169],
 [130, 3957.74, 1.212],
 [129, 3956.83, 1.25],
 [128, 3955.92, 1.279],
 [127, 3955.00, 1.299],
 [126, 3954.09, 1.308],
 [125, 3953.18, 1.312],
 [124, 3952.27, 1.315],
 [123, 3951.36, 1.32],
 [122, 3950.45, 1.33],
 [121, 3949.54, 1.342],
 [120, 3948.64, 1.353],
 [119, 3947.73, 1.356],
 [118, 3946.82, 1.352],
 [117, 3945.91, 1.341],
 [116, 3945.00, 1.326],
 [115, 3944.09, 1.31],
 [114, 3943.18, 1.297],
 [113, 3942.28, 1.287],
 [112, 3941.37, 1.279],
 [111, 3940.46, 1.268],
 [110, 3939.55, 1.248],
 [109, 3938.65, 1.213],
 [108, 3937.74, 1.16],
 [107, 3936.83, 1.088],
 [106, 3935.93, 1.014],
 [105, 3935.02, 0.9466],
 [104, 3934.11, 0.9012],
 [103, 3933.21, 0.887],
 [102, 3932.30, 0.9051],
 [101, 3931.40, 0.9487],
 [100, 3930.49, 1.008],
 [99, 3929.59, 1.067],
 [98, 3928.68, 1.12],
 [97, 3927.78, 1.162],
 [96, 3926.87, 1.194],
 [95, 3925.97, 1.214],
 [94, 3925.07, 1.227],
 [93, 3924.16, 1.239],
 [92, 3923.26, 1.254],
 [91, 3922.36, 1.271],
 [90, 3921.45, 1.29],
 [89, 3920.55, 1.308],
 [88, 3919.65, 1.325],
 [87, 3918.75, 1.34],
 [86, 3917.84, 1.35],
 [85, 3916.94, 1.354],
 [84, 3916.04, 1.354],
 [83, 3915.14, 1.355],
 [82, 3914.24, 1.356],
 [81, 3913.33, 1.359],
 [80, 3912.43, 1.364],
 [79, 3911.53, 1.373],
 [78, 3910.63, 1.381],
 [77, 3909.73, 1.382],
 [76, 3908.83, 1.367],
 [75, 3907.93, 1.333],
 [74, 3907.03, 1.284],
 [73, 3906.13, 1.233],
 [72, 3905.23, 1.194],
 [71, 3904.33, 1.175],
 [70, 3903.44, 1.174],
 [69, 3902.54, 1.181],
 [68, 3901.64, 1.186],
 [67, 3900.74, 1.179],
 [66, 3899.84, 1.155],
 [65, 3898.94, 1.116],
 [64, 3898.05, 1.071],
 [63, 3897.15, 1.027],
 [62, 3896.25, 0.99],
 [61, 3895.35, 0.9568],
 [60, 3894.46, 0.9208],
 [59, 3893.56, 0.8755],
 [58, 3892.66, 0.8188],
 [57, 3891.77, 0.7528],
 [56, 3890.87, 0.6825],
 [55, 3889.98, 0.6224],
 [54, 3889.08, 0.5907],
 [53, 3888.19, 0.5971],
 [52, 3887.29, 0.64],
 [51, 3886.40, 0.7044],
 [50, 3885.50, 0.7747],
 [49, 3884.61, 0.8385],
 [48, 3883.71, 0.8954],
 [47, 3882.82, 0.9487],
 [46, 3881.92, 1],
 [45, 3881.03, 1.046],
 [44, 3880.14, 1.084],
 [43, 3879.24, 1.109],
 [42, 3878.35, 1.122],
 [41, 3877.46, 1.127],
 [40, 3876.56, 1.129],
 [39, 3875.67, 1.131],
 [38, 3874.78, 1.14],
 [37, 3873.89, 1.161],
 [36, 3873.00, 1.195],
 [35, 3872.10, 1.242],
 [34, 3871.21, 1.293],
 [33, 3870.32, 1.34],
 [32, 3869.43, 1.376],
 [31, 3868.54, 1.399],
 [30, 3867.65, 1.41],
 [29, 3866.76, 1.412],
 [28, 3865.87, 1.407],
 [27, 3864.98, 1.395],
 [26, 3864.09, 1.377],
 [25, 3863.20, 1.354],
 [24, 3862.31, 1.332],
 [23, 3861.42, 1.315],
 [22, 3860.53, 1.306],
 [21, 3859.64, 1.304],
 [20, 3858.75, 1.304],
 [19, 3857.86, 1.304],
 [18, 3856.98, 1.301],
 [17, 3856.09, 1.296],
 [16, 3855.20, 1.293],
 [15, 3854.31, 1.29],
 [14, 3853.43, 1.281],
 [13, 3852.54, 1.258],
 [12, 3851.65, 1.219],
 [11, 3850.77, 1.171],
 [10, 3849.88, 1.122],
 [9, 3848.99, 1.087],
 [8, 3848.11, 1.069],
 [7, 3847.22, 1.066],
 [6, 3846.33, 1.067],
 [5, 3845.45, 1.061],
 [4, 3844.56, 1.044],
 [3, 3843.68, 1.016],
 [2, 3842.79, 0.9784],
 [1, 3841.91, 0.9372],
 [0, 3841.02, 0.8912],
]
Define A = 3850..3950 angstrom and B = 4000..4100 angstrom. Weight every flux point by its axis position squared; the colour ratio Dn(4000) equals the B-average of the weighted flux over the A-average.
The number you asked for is 1.34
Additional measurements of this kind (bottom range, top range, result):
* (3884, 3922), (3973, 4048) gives 1.39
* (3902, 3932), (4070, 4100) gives 1.13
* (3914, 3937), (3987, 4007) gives 1.32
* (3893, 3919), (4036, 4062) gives 1.36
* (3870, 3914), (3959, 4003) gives 1.15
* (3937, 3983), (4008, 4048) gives 1.45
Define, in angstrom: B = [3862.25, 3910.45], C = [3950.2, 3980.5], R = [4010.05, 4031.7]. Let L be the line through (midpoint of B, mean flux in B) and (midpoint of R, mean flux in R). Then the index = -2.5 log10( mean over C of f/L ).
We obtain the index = 0.310 mag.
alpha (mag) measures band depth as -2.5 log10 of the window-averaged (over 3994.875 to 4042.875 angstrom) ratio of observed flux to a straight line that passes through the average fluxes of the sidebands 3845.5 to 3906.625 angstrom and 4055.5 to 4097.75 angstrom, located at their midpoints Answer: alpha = -0.17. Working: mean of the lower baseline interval 1.12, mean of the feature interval 1.53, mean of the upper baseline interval 1.38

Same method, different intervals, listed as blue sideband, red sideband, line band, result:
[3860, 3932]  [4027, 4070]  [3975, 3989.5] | 0.125 mag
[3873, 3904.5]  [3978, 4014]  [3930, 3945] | 0.065 mag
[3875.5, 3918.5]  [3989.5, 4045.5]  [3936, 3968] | 0.096 mag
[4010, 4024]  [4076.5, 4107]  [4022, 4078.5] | -0.120 mag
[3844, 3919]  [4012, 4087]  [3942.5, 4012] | 0.088 mag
